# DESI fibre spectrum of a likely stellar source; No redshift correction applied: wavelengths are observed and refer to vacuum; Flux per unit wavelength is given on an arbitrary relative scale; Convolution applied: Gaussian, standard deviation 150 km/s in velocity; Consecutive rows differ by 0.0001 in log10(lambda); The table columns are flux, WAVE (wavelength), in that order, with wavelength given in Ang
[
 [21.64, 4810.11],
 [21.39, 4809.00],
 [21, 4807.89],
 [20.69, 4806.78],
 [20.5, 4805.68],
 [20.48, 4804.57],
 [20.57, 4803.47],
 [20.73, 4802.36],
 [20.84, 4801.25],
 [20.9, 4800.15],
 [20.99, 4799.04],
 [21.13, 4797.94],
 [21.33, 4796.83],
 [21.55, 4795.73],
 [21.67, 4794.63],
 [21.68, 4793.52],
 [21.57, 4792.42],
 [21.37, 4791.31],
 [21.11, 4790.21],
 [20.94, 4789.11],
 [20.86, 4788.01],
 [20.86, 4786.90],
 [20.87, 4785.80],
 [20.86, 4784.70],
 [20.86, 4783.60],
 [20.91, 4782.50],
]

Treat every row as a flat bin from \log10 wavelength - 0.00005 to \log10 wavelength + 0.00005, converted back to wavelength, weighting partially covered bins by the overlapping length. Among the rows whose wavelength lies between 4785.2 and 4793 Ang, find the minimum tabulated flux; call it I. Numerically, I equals 20.86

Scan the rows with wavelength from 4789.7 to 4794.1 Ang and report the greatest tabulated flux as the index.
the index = 21.68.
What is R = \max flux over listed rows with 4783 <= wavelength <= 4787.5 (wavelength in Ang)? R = 20.87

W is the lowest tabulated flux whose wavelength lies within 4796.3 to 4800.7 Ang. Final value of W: 20.9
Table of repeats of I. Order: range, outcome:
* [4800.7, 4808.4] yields 20.48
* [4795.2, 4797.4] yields 21.33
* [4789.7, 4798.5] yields 21.11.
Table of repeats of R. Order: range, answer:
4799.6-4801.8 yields 20.9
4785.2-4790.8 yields 21.11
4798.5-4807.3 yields 20.99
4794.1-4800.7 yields 21.67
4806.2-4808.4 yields 21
